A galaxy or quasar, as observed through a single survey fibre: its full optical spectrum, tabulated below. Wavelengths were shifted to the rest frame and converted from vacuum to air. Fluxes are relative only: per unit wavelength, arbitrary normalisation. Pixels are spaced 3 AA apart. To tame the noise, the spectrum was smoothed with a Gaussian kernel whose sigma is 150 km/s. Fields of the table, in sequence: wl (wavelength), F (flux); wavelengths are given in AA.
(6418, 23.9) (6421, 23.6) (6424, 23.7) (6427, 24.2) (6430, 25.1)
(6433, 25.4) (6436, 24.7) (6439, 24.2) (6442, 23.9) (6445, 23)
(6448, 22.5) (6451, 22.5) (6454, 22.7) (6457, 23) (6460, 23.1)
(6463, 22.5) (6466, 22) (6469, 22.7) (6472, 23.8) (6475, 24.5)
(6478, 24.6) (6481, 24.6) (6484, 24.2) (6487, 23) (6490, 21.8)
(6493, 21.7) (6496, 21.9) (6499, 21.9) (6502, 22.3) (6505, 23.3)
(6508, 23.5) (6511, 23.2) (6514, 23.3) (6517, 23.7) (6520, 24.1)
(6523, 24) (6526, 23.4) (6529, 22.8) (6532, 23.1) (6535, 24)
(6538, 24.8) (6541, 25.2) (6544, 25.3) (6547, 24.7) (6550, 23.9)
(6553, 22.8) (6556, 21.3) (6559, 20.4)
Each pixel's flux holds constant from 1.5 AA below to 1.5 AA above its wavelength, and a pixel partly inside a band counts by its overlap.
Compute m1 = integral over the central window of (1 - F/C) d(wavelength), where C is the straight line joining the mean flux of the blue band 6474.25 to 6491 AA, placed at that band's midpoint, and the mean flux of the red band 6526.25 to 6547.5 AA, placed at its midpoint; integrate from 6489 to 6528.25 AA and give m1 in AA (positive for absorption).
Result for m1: 1.7 AA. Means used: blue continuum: 23.8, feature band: 22.9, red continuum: 24.2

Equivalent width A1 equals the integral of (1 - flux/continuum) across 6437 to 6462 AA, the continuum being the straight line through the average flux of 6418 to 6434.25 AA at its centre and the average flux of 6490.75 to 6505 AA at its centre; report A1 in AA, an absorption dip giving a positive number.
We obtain 0.5 AA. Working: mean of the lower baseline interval 24.3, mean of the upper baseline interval 22.1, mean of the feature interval 23.1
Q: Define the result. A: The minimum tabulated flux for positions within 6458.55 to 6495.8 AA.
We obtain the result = 21.7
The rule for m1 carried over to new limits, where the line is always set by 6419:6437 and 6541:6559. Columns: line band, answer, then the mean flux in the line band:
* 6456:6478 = 0.8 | 23.2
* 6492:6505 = 1.0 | 22.1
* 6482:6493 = 0.5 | 22.9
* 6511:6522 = 0.0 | 23.6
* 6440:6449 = 0.4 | 23.2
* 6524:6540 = 0.0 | 23.7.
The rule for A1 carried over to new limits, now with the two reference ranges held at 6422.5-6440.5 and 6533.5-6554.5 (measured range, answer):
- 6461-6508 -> 2.8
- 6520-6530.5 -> 0.4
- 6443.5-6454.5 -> 0.8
